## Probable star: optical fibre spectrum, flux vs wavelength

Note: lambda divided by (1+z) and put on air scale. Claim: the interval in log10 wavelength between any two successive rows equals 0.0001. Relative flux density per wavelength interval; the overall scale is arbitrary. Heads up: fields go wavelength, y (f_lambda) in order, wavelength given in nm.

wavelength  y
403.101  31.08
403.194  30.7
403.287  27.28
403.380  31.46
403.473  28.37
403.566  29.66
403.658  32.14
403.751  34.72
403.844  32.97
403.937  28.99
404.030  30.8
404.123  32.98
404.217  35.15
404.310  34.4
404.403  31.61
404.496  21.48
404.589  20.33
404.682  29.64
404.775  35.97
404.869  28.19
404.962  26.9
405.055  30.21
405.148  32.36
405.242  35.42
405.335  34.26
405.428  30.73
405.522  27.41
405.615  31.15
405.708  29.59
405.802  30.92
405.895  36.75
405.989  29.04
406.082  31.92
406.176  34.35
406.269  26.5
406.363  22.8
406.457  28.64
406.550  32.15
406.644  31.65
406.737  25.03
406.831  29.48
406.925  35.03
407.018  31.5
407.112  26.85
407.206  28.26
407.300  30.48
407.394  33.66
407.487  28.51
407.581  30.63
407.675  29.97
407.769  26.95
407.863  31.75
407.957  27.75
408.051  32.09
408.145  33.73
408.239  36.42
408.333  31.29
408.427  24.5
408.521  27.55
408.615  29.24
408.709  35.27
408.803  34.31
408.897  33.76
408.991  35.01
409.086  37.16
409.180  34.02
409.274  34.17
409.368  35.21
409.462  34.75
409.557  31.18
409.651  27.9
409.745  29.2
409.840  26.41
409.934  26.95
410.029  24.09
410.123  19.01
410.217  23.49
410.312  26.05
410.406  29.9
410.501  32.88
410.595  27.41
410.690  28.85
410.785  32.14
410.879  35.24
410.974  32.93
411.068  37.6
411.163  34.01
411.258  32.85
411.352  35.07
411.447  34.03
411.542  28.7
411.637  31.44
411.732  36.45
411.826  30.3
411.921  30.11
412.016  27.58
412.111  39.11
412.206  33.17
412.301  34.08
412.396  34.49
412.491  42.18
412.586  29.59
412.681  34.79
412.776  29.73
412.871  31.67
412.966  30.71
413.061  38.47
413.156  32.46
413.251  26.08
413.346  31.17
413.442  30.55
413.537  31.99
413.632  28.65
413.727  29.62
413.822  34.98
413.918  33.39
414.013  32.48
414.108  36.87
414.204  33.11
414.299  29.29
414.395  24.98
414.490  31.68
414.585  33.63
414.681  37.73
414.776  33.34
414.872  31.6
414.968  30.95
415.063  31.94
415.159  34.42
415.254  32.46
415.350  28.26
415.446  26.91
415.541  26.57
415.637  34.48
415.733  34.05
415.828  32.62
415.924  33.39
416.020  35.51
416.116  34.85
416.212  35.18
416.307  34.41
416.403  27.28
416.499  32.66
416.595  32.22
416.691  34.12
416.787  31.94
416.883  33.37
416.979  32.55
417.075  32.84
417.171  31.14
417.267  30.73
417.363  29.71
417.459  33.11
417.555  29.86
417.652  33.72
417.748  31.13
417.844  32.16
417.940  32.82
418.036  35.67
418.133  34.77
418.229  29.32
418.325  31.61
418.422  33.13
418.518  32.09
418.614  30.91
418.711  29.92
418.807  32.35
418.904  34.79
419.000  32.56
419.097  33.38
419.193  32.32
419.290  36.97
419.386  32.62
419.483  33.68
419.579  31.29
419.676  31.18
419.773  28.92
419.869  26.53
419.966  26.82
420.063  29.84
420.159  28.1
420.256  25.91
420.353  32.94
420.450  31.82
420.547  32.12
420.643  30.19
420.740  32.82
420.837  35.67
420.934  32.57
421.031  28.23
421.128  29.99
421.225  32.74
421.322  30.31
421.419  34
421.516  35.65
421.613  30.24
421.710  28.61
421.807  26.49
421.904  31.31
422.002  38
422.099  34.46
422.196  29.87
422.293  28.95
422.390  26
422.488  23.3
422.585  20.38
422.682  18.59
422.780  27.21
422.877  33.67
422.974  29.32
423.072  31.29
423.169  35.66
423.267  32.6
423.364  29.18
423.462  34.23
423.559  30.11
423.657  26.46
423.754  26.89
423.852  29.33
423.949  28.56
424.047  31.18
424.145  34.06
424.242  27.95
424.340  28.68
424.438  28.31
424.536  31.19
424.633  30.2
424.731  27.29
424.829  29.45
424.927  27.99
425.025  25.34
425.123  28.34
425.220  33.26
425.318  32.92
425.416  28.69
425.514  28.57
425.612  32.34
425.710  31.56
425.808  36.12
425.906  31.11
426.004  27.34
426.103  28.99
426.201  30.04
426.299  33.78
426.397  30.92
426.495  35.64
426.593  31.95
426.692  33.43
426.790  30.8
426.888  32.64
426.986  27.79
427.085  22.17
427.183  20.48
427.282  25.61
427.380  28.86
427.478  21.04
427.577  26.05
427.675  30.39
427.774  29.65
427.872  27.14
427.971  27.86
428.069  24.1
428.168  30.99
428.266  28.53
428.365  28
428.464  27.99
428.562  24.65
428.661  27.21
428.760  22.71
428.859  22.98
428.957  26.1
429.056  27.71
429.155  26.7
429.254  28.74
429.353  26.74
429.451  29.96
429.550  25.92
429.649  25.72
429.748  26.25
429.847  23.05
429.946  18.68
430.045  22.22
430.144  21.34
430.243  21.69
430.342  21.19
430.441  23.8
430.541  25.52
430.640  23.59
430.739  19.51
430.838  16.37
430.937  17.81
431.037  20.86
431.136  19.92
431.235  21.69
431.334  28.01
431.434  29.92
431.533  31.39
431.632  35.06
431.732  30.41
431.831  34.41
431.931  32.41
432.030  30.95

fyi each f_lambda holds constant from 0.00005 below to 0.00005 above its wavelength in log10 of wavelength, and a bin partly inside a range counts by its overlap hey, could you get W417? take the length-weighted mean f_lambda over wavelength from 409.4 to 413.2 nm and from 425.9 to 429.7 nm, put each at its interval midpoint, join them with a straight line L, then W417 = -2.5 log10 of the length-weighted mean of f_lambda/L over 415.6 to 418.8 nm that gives -0.08 mag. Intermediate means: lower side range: 31.4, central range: 32.5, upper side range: 27.9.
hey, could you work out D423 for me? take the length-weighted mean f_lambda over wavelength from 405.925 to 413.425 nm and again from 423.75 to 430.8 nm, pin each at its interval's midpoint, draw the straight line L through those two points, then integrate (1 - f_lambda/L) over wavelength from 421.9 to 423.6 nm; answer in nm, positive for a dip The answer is -0.06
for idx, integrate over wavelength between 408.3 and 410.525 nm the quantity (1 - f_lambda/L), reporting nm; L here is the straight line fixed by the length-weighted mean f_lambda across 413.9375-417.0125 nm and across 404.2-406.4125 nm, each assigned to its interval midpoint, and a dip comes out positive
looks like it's 0.07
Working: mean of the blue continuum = 30.2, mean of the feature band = 30.1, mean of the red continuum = 32.3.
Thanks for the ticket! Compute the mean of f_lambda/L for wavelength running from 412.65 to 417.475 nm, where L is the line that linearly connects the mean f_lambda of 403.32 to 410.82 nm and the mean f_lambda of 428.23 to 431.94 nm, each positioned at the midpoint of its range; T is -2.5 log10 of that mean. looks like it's -0.12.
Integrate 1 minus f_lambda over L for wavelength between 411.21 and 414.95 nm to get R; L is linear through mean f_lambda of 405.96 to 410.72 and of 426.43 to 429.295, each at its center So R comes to -0.38 nm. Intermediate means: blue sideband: 30.1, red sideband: 27.5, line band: 32.5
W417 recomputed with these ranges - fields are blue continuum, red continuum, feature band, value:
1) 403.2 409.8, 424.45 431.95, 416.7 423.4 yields -0.09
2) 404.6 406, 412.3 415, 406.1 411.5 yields 0.03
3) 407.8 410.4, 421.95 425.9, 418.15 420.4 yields -0.05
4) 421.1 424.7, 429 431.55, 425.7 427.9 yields -0.10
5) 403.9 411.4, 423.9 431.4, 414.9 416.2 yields -0.10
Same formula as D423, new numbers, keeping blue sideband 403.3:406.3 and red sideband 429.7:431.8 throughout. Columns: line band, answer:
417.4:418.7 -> -0.238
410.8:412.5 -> -0.274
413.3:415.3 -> -0.275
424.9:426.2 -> -0.258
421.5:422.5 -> -0.159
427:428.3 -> -0.092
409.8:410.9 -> 0.067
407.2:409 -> -0.067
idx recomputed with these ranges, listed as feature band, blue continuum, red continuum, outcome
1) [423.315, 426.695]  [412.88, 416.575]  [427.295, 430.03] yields -0.295 nm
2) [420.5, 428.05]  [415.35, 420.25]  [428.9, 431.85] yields -0.392 nm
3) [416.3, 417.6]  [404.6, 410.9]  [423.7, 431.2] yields -0.129 nm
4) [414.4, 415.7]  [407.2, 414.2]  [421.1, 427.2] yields -0.025 nm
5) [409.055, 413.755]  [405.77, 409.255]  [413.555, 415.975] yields -0.004 nm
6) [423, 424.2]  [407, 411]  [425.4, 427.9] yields -0.049 nm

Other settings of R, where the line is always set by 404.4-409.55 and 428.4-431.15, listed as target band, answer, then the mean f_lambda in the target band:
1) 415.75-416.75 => -0.19 nm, 33.2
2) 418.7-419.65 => -0.21 nm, 33.1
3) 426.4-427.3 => -0.16 nm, 29.1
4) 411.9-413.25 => -0.19 nm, 33.3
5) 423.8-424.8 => -0.16 nm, 29.7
